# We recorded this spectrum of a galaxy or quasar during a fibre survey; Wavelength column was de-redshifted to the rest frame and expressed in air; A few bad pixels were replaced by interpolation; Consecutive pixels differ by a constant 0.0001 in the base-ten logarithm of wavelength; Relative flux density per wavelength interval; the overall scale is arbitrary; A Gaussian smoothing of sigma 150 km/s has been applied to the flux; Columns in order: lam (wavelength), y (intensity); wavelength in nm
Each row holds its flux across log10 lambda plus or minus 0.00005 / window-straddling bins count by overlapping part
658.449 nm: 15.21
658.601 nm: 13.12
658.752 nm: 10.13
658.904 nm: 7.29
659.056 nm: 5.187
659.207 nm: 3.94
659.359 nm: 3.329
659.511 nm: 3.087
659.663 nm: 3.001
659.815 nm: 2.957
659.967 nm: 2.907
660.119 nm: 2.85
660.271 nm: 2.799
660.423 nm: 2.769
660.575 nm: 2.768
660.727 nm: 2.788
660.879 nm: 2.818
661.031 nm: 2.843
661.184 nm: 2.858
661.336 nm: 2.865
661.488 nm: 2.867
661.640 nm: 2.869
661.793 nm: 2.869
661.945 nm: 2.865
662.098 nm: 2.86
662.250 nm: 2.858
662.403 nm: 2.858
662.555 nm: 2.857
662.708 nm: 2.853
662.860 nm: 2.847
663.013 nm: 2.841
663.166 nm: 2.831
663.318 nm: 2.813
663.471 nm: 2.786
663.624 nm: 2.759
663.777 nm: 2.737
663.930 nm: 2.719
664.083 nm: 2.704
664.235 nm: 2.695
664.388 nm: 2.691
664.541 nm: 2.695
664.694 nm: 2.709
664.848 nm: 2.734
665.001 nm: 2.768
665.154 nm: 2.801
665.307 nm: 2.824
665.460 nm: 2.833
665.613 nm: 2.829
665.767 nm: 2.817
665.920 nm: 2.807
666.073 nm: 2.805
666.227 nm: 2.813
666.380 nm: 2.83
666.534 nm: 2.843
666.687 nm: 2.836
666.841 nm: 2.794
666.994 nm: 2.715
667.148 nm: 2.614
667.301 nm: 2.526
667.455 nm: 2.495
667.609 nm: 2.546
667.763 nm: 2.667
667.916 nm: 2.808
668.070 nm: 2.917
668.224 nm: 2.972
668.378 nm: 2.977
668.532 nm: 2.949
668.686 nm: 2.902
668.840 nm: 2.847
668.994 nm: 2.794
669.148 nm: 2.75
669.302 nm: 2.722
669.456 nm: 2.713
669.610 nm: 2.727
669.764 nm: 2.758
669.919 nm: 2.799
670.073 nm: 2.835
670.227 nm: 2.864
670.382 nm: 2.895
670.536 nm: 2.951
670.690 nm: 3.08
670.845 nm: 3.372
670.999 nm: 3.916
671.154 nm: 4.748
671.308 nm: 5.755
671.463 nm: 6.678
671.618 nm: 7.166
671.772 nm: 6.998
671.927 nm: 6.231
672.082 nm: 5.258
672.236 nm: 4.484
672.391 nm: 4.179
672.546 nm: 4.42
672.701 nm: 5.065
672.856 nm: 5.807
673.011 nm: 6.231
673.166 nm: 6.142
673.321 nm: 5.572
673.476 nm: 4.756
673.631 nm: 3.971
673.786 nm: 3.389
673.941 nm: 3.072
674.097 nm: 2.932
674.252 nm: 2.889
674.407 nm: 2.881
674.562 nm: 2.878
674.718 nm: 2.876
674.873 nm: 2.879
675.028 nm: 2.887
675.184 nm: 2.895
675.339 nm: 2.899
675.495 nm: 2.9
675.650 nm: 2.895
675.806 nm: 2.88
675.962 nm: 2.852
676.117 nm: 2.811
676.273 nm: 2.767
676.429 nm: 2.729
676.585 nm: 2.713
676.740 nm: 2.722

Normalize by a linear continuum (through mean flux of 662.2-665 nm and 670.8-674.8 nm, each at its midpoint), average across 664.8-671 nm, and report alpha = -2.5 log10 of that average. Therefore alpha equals 0.27 mag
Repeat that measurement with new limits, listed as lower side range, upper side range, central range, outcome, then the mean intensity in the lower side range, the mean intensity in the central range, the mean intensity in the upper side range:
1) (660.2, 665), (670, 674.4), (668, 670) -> 0.36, 2.8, 2.83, 4.53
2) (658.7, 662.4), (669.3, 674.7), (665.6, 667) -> 0.34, 3.46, 2.81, 4.21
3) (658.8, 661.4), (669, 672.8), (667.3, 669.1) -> 0.38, 3.43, 2.79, 4.13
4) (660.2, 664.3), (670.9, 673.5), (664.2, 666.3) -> 0.29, 2.82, 2.77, 5.49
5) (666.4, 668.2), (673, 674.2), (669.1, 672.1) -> -0.11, 2.72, 4.05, 4.38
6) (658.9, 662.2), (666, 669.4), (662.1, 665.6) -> 0.07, 3.15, 2.79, 2.78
